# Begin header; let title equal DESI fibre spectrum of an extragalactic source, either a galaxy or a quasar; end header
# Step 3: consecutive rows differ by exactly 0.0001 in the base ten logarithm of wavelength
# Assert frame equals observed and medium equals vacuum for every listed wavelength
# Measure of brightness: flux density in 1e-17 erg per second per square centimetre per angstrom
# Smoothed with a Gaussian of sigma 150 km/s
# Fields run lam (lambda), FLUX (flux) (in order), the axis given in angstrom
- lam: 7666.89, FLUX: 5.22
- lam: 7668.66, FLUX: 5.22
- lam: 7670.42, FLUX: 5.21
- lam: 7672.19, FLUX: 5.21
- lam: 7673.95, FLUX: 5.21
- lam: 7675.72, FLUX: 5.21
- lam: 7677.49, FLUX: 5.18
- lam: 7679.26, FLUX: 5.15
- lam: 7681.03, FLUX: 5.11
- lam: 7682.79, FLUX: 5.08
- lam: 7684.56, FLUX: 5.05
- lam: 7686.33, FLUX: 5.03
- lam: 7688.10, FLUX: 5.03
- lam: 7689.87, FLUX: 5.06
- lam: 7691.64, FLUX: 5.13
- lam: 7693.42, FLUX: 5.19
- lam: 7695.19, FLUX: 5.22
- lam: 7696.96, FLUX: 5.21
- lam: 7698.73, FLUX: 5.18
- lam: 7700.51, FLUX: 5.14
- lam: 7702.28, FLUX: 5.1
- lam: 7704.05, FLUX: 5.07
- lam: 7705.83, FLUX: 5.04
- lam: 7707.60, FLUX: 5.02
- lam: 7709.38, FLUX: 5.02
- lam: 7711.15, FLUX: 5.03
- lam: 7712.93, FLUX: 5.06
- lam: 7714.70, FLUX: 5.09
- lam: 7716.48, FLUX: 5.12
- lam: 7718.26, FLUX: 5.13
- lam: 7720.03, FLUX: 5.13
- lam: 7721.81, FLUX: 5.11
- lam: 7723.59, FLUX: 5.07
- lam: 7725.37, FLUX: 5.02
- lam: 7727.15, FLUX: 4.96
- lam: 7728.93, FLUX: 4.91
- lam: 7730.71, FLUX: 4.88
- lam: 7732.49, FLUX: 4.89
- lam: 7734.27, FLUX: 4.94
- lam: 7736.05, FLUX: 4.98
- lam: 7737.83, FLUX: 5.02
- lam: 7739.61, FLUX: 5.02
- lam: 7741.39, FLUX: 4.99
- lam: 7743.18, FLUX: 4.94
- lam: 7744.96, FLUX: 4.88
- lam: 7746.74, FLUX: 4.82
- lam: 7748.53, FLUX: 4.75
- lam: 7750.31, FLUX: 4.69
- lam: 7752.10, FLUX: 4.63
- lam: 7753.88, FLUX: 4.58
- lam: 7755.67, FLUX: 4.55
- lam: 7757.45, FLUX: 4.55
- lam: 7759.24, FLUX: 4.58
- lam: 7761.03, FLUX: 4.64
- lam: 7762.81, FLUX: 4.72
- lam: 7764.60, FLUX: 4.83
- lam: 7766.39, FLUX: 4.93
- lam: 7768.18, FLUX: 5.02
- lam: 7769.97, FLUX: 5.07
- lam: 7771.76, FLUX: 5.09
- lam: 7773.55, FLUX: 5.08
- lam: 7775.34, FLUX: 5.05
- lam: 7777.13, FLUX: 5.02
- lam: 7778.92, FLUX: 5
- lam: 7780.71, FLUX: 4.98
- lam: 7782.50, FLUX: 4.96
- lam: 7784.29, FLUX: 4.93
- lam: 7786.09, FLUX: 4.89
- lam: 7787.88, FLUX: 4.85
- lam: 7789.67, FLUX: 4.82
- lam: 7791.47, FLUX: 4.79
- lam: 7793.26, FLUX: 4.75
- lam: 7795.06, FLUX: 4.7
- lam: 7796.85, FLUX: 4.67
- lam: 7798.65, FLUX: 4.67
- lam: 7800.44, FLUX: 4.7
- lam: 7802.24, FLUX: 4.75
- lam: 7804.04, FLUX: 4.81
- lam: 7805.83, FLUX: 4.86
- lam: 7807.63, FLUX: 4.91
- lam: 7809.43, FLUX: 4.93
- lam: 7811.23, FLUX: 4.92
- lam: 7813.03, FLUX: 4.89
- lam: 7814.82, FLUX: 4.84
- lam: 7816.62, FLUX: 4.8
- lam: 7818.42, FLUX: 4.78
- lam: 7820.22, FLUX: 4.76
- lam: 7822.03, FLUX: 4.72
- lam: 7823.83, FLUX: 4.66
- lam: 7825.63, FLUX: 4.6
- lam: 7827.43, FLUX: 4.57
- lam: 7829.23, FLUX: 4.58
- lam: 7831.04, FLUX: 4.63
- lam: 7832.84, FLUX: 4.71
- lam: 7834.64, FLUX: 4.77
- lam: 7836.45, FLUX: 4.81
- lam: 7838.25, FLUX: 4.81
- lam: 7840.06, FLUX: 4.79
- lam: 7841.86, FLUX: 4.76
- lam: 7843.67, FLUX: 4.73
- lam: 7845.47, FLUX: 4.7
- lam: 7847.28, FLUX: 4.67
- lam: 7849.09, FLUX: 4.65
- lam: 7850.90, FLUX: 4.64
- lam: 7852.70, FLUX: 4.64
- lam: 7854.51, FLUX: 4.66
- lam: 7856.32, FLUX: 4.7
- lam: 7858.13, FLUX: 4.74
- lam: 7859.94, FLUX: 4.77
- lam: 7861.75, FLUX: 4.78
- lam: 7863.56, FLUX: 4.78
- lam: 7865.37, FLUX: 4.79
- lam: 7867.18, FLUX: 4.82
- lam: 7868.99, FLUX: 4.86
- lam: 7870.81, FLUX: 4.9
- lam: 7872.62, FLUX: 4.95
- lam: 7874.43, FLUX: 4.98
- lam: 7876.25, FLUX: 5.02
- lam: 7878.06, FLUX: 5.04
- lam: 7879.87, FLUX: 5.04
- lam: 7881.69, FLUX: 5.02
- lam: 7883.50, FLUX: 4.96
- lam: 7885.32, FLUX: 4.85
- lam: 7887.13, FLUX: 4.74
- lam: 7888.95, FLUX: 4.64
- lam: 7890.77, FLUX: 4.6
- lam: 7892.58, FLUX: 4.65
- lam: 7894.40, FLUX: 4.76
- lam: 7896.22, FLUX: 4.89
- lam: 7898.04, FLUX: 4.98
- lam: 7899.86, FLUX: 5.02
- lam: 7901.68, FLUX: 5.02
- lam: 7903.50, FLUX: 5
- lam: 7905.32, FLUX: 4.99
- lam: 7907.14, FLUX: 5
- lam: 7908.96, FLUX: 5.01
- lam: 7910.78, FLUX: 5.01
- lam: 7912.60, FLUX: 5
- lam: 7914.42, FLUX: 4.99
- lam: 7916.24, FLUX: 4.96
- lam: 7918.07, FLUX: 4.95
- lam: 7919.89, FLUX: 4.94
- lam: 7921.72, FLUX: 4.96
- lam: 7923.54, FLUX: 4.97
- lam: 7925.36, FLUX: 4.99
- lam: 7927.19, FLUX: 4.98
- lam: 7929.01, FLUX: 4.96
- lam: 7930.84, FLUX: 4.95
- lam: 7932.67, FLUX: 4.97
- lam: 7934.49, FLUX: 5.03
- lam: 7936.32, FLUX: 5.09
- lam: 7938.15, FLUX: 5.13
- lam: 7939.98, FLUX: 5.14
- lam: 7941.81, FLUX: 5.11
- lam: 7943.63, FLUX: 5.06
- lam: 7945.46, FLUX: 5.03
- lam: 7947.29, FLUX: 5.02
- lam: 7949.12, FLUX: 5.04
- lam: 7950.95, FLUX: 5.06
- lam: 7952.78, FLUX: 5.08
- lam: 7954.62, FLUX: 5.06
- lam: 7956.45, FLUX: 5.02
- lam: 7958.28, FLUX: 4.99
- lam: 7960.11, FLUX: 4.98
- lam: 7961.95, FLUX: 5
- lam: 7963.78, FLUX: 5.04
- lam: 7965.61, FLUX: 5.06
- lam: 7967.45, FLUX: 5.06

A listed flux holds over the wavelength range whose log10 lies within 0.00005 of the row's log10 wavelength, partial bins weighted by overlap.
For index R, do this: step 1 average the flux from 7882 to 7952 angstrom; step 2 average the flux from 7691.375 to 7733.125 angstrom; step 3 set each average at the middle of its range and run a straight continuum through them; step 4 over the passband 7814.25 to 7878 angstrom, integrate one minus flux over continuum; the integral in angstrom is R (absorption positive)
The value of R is 3.1 angstrom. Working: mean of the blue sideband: 5.07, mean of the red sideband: 4.96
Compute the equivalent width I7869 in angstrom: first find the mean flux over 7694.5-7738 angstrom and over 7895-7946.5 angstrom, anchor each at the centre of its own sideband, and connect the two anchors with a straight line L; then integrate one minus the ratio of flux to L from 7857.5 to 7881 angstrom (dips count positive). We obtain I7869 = 0.6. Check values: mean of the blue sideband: 5.05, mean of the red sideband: 5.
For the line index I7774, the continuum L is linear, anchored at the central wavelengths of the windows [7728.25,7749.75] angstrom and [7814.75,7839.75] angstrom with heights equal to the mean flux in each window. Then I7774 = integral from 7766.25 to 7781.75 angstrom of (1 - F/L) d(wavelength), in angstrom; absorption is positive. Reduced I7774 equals -0.6 angstrom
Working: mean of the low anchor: 4.92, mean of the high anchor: 4.71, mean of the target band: 5.03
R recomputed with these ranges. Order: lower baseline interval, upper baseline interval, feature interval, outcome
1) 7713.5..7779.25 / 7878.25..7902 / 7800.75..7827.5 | 0.5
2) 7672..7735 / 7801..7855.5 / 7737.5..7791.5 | 0.6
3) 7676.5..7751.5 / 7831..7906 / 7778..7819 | 0.7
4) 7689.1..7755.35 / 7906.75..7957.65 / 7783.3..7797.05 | 0.5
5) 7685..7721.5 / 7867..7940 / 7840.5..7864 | 1.3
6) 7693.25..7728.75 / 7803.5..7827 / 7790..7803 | 0.4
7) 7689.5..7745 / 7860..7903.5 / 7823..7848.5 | 1.2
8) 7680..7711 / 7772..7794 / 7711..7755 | 0.8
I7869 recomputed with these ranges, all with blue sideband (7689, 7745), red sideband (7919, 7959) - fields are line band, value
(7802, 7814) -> 0.4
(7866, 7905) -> 1.1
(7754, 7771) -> 1.0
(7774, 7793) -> 0.4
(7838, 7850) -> 0.7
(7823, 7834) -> 0.9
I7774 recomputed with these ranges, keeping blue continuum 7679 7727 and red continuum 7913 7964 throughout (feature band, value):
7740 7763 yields 1.6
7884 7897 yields 0.8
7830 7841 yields 0.7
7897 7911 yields 0.1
